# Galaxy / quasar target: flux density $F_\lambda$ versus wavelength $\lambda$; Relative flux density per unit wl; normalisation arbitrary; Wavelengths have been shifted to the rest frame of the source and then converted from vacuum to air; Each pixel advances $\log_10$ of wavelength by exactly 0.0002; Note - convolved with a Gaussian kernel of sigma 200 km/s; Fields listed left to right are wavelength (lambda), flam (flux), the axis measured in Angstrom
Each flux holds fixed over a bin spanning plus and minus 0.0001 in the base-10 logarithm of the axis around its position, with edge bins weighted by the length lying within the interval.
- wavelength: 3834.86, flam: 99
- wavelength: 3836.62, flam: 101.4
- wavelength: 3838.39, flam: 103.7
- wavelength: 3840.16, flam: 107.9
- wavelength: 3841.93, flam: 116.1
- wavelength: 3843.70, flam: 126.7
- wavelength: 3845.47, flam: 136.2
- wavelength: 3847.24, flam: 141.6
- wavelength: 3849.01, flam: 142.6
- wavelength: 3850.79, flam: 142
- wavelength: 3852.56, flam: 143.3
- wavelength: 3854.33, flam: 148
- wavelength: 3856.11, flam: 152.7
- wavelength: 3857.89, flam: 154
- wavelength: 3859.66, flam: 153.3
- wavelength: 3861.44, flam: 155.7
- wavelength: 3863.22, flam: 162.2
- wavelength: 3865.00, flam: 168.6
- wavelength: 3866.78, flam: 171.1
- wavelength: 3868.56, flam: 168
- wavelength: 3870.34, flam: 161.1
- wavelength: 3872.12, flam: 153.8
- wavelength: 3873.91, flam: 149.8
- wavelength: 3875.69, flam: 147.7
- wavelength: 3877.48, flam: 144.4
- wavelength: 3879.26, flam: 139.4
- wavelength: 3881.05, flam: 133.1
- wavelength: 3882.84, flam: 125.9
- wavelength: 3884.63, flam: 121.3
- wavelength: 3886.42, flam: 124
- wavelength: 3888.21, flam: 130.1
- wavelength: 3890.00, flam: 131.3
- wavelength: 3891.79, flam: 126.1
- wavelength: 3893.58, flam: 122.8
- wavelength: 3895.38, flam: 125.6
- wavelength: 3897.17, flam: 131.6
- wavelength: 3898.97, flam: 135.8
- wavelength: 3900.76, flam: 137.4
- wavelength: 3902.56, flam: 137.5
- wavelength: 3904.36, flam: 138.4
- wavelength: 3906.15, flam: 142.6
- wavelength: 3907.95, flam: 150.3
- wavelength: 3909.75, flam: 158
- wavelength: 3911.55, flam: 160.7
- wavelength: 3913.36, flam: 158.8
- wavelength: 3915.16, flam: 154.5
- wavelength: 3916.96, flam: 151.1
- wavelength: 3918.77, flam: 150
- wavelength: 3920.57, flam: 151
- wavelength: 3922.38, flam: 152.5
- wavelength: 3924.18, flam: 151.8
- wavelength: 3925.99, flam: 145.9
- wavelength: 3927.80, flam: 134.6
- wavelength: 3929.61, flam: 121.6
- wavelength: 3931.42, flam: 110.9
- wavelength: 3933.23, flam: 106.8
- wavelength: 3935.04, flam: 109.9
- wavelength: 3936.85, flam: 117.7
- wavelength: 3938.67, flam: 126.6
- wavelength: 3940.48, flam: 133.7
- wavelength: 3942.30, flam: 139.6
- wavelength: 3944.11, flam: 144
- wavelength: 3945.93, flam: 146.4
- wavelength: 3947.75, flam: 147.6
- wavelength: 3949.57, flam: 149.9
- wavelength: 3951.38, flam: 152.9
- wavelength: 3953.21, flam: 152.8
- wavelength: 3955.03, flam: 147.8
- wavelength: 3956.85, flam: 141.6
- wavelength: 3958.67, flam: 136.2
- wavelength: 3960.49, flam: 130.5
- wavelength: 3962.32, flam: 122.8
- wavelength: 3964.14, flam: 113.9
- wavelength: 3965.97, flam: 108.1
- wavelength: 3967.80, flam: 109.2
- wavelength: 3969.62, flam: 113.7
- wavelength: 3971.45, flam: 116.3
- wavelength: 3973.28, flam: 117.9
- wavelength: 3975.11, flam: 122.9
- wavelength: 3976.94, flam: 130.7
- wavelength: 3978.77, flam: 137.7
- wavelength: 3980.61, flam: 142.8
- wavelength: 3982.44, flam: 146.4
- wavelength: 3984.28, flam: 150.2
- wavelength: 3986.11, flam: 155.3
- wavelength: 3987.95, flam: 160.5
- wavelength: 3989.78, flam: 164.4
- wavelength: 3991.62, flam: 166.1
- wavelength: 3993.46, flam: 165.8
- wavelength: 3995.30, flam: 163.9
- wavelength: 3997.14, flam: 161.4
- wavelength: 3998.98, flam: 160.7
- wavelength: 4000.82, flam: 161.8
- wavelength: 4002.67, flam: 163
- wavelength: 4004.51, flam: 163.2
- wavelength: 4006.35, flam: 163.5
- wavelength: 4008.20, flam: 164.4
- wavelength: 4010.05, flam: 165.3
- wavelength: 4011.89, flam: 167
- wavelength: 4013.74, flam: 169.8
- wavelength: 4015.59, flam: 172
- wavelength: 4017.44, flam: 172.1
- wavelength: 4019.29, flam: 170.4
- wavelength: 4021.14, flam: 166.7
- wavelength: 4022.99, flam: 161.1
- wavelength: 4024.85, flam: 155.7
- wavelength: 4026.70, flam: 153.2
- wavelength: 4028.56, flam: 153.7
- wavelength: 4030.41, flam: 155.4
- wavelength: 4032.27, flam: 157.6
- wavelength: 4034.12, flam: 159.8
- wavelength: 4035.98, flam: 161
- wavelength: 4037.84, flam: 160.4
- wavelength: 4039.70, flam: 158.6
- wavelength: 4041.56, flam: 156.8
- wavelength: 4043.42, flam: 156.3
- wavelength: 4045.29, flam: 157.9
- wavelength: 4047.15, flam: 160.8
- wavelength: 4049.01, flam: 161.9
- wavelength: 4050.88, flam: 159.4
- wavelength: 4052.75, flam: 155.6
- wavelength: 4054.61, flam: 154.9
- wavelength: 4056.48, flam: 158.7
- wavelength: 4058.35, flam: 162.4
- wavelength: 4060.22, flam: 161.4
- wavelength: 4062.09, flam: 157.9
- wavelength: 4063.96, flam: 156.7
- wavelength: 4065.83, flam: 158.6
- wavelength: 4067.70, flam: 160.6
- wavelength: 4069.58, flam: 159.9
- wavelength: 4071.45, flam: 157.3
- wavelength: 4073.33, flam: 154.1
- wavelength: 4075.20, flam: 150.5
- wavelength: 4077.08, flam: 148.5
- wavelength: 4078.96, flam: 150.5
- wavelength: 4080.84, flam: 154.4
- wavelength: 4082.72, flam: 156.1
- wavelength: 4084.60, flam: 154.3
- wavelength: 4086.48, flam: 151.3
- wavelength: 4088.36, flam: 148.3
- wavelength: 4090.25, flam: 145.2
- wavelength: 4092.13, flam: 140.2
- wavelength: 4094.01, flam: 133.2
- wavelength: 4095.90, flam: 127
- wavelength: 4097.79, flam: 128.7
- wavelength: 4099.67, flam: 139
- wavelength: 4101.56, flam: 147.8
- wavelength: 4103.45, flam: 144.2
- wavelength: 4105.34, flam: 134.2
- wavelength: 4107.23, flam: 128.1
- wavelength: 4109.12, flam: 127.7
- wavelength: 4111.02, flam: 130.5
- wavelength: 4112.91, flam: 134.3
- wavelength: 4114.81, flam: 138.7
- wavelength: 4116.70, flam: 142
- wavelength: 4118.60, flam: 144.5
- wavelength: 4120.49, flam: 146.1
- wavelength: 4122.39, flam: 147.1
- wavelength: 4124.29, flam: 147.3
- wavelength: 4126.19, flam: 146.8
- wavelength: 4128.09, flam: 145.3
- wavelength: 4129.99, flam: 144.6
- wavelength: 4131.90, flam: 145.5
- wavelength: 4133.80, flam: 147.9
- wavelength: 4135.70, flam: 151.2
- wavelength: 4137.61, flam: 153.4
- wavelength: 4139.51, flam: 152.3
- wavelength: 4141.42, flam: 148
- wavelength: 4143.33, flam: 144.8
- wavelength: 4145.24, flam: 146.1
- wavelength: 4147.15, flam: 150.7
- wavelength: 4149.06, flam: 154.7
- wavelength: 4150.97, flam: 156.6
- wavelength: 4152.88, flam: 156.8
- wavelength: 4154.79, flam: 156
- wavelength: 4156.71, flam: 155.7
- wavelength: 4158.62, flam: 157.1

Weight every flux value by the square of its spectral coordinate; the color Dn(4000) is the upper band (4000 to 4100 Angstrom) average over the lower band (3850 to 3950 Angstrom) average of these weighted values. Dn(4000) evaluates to 1.19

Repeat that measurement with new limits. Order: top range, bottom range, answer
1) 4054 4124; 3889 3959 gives 1.14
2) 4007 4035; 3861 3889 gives 1.19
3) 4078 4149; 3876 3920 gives 1.15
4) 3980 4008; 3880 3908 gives 1.28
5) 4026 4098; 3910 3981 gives 1.21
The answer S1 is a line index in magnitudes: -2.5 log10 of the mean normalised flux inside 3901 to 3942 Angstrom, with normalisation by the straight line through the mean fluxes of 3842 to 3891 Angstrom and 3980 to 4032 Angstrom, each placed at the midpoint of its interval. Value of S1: 0.090 mag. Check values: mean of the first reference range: 145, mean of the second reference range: 161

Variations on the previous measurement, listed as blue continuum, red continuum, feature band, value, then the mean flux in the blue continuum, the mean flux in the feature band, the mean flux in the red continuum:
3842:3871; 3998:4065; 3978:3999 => 0.02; 151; 156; 161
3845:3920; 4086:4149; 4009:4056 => -0.12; 145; 161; 143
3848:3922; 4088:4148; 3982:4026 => -0.14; 145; 163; 142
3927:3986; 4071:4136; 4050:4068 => -0.14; 131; 159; 144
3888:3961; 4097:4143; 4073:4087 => -0.08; 139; 152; 142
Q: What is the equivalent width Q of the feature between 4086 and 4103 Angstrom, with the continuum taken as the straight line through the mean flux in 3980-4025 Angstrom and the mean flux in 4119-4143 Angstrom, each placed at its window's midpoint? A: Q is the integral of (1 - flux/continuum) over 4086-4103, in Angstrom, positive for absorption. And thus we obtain 1.4 Angstrom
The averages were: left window 162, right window 148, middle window 140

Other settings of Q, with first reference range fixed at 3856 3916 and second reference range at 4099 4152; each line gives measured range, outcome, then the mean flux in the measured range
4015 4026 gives -1.6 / 166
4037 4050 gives -1.3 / 159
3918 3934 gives 0.9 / 136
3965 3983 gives 2.6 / 124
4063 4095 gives -1.6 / 152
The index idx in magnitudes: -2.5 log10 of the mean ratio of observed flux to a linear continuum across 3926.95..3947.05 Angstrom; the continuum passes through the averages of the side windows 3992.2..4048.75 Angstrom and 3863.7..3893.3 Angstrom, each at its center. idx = 0.191 mag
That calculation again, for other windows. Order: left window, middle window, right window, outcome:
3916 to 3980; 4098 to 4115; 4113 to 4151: 0.07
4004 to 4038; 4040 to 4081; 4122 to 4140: 0.00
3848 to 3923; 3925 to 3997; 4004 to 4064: 0.13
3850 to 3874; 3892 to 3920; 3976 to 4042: 0.10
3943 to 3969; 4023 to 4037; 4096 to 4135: -0.14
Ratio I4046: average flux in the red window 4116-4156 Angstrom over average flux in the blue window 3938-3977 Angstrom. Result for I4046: 1.13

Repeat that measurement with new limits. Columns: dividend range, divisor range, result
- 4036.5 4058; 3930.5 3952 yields 1.20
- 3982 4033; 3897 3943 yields 1.17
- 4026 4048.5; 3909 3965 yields 1.13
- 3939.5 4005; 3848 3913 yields 0.99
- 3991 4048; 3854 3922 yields 1.11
